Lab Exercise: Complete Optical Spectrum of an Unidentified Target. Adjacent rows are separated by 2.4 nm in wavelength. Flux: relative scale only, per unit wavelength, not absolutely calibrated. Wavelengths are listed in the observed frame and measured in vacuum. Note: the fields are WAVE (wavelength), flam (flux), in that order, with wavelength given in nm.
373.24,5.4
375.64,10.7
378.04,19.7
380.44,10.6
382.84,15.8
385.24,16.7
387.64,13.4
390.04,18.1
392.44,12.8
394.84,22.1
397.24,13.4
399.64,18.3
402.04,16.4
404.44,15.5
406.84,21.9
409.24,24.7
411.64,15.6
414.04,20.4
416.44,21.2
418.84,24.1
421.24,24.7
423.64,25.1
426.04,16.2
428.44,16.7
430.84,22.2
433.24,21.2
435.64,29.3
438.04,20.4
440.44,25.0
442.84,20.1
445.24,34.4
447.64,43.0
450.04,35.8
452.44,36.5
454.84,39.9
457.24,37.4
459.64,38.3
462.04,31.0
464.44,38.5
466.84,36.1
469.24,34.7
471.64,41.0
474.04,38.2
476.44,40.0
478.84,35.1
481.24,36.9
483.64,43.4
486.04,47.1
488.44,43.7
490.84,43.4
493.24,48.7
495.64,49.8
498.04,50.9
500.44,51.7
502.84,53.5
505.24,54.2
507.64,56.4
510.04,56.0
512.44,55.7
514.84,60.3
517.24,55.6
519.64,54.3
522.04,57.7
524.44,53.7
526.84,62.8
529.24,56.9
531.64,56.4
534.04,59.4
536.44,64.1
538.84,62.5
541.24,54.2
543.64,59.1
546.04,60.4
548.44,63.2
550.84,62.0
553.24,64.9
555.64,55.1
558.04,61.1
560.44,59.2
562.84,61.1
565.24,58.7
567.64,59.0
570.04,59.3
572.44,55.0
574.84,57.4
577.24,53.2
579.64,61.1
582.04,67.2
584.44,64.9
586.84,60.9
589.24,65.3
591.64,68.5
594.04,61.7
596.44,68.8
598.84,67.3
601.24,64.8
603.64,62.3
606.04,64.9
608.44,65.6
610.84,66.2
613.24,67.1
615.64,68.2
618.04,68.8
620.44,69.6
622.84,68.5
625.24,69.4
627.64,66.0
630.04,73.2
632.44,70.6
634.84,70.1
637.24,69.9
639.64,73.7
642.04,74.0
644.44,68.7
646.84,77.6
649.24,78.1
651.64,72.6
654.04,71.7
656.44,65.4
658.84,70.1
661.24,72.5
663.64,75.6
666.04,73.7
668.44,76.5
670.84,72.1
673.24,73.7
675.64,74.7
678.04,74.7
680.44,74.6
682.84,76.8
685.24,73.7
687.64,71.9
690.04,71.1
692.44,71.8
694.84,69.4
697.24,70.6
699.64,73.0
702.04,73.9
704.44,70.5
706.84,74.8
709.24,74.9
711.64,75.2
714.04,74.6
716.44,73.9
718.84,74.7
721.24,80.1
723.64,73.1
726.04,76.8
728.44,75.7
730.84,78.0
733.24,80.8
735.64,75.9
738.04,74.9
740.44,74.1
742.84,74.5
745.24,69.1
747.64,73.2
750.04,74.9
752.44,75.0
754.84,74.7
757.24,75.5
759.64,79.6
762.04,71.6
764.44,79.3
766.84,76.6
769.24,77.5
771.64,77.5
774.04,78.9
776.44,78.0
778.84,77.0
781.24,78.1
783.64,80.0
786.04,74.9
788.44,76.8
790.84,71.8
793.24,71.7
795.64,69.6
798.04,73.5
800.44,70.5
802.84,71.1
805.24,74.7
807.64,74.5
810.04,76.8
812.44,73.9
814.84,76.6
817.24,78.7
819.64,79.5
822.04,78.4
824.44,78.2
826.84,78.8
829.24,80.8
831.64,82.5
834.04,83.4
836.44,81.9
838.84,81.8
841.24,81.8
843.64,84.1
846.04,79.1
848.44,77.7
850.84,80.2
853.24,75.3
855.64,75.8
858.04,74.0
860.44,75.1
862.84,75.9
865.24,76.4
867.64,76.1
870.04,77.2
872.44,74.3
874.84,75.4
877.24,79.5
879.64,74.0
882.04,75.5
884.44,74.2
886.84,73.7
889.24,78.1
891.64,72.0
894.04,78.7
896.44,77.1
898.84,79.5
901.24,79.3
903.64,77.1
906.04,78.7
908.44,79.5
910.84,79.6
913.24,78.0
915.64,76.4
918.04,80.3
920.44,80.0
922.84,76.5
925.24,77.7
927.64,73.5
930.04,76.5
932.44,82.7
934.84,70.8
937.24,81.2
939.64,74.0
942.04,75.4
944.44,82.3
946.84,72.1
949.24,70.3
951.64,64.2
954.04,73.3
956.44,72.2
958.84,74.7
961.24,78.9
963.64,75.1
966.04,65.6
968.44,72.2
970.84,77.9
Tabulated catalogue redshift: 0.11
